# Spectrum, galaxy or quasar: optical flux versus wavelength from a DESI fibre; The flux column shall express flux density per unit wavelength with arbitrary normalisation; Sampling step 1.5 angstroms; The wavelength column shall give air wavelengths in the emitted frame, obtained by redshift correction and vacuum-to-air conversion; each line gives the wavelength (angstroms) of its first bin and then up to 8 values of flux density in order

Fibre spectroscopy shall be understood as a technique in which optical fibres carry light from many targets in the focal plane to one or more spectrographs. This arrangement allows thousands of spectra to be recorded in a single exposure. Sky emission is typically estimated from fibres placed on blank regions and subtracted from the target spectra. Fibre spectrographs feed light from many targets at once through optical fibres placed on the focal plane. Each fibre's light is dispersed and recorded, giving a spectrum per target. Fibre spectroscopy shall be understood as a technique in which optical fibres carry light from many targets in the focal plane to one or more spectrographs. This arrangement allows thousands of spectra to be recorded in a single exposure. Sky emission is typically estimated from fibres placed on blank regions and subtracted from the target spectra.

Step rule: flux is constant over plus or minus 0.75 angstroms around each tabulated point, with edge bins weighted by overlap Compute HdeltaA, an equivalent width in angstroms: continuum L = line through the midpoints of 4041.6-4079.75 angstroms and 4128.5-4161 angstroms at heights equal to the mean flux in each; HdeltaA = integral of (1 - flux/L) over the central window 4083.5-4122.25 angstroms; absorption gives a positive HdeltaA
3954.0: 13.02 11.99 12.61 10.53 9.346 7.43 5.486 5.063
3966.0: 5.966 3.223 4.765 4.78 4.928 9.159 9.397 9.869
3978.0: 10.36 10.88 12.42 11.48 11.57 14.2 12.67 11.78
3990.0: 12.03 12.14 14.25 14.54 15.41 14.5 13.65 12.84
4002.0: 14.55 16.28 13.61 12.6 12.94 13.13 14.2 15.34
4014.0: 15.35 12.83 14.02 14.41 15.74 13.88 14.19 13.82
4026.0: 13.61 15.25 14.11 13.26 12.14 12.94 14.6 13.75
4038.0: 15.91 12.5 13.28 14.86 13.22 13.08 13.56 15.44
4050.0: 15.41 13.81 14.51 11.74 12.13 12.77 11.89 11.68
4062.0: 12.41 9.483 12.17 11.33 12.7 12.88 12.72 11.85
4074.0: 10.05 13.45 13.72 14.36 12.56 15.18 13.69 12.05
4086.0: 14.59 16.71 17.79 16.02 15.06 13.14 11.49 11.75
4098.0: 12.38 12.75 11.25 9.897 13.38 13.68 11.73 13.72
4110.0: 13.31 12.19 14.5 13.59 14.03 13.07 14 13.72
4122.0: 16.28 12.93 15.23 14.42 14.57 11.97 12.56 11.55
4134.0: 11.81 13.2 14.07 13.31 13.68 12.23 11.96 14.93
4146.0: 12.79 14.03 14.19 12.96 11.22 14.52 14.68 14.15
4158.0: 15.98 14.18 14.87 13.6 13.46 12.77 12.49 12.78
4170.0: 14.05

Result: -1.2 angstroms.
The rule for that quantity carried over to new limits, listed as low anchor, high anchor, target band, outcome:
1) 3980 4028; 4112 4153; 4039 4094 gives 0.9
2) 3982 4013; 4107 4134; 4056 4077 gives 2.3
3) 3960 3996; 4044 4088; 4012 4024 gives -3.5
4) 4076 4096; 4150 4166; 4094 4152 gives 4.0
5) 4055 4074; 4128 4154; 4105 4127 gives -1.9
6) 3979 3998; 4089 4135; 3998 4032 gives -2.7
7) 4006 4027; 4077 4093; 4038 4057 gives 0.8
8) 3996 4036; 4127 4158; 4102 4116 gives 0.5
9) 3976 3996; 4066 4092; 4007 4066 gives -2.3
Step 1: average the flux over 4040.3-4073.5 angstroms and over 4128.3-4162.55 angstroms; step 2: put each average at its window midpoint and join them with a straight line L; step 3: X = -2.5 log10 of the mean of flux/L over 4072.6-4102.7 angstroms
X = -0.032 mag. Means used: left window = 12.8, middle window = 13.4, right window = 13.4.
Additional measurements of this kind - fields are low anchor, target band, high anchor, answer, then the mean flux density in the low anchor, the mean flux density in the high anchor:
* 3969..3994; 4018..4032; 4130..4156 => -0.24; 10.6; 13.2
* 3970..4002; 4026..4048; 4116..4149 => -0.12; 11.7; 13.5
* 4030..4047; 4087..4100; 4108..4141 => -0.04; 13.6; 13.5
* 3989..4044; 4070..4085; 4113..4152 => 0.06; 13.9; 13.5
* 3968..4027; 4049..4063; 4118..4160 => 0.00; 12.5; 13.6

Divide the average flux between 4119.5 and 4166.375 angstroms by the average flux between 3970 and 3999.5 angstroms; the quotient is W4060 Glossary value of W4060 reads 1.18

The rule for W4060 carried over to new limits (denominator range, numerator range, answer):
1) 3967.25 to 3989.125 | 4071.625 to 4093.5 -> 1.47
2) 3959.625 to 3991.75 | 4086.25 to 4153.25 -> 1.49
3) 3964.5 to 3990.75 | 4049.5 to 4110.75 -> 1.40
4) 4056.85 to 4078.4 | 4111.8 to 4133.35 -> 1.13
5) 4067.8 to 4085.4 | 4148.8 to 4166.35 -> 1.07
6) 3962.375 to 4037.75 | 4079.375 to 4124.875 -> 1.12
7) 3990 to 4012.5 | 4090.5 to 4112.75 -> 0.92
